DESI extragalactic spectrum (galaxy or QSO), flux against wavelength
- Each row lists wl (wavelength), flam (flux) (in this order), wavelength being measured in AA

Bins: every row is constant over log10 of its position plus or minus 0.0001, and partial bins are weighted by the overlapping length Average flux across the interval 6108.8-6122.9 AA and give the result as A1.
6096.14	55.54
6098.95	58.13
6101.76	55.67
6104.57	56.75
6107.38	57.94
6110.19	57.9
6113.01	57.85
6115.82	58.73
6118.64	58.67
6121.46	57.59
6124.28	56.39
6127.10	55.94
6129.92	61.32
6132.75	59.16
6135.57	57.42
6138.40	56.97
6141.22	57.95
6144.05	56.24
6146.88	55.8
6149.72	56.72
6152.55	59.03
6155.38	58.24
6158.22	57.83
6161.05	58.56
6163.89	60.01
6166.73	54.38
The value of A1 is 58.1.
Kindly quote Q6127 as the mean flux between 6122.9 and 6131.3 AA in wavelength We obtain 57.9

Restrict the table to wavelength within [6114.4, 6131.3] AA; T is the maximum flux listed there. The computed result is 61.32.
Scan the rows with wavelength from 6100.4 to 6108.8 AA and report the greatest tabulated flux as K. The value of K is 57.94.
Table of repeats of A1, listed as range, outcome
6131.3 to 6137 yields 58.2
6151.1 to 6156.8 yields 58.7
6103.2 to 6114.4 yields 57.6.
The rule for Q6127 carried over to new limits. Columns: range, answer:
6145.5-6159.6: 57.5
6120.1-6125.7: 57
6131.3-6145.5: 57.6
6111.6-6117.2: 58.3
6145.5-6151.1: 56.2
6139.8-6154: 57.2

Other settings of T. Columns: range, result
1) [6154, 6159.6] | 58.24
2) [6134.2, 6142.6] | 57.95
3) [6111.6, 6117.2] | 58.73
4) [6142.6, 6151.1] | 56.72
